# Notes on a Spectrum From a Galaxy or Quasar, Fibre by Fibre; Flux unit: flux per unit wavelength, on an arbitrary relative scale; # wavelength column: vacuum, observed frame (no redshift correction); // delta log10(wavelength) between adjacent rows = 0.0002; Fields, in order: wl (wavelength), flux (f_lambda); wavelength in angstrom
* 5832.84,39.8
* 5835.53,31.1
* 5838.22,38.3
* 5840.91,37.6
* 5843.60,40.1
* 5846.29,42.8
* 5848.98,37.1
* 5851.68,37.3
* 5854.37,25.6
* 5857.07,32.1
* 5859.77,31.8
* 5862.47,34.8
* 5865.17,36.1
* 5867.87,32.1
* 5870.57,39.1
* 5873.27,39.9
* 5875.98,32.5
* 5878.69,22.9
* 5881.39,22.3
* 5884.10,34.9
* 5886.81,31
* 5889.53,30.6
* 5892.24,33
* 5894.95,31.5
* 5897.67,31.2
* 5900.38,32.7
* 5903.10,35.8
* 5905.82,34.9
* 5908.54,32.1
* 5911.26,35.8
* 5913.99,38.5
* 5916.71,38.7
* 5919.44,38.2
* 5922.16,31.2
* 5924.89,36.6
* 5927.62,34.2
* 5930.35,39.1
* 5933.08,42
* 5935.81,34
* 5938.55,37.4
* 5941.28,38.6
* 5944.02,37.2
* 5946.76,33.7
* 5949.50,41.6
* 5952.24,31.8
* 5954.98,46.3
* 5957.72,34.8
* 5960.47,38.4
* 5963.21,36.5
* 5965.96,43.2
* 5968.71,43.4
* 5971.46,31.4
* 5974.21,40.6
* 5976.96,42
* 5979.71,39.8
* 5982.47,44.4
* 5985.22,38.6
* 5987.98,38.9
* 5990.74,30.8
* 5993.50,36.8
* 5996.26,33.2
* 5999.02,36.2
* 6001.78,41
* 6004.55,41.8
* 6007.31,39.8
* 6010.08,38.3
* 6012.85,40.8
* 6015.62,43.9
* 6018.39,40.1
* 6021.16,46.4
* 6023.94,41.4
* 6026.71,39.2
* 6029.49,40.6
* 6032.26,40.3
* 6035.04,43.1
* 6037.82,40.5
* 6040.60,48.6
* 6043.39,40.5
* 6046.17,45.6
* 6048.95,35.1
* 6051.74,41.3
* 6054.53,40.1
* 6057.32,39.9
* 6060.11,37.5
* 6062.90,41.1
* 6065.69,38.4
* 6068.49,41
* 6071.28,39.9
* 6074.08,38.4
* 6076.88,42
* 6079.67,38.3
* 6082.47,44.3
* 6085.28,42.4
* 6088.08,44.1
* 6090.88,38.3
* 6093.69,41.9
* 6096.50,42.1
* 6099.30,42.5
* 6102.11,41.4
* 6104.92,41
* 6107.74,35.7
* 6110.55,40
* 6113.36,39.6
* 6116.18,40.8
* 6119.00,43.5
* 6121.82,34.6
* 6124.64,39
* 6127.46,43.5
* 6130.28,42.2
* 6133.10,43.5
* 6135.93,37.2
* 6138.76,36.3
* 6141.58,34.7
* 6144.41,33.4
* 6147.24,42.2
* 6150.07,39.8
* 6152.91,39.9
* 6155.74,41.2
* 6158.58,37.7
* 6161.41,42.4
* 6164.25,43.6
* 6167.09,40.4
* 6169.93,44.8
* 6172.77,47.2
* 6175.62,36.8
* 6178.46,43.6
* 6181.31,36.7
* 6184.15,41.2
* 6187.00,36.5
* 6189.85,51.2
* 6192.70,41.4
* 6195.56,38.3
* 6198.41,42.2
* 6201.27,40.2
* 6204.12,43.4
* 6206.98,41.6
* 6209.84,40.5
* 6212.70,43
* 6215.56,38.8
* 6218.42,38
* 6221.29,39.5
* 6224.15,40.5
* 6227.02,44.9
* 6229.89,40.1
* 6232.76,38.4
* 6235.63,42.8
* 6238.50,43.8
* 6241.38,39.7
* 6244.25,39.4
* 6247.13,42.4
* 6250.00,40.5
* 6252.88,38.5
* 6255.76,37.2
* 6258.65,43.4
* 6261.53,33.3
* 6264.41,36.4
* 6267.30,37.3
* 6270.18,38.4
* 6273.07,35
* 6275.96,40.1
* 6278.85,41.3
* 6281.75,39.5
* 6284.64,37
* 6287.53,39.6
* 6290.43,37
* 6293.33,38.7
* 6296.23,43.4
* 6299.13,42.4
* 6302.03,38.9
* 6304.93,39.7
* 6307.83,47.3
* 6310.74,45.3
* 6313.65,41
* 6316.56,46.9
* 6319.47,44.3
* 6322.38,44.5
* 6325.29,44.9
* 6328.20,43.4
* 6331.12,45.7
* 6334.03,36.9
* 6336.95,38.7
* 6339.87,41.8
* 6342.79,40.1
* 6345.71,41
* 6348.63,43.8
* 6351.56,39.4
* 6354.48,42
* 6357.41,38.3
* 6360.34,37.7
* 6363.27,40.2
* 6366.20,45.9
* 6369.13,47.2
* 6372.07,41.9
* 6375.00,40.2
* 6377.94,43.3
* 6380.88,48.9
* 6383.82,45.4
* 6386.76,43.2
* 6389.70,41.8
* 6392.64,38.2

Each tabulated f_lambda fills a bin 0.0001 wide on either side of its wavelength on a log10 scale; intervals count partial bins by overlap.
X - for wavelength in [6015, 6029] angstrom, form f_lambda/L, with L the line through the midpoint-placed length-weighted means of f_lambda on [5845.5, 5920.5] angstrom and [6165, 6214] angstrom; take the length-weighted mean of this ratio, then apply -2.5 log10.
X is -0.13 mag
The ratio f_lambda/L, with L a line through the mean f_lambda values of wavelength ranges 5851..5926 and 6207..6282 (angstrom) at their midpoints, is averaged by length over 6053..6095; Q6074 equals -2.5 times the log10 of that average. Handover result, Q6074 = -0.11 mag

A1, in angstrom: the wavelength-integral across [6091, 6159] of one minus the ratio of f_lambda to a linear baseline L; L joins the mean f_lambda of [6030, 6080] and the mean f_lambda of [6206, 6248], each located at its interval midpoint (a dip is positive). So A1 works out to 1.7 angstrom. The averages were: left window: 40.7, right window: 40.9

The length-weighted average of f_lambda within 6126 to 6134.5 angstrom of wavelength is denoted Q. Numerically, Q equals 43.1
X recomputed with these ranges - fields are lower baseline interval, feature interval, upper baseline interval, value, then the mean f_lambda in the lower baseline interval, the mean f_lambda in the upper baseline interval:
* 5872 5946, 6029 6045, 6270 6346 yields -0.16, 34.3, 41.3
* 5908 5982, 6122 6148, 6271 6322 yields 0.02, 37.8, 41.1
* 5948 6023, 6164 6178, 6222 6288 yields -0.08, 39.3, 39.5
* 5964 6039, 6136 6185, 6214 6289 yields -0.01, 39.8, 39.5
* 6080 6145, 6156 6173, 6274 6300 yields -0.06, 40.1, 39.7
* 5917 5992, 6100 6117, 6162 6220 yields 0.01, 38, 41.5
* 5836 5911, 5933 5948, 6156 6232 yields -0.04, 33.7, 41.3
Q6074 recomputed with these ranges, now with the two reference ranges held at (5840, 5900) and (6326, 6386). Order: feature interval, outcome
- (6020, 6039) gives -0.15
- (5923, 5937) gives -0.08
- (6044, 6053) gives -0.11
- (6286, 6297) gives 0.04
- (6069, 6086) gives -0.10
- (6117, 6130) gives -0.07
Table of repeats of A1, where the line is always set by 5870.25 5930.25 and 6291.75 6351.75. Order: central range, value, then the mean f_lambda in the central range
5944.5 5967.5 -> -2.4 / 38.3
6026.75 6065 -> -4.6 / 41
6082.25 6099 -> -2.0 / 42.1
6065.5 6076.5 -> -0.8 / 39.8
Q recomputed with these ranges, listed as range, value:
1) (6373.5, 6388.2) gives 44.2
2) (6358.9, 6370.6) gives 42.8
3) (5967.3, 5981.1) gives 39.4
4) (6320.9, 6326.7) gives 44.7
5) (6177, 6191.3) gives 41.8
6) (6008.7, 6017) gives 41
